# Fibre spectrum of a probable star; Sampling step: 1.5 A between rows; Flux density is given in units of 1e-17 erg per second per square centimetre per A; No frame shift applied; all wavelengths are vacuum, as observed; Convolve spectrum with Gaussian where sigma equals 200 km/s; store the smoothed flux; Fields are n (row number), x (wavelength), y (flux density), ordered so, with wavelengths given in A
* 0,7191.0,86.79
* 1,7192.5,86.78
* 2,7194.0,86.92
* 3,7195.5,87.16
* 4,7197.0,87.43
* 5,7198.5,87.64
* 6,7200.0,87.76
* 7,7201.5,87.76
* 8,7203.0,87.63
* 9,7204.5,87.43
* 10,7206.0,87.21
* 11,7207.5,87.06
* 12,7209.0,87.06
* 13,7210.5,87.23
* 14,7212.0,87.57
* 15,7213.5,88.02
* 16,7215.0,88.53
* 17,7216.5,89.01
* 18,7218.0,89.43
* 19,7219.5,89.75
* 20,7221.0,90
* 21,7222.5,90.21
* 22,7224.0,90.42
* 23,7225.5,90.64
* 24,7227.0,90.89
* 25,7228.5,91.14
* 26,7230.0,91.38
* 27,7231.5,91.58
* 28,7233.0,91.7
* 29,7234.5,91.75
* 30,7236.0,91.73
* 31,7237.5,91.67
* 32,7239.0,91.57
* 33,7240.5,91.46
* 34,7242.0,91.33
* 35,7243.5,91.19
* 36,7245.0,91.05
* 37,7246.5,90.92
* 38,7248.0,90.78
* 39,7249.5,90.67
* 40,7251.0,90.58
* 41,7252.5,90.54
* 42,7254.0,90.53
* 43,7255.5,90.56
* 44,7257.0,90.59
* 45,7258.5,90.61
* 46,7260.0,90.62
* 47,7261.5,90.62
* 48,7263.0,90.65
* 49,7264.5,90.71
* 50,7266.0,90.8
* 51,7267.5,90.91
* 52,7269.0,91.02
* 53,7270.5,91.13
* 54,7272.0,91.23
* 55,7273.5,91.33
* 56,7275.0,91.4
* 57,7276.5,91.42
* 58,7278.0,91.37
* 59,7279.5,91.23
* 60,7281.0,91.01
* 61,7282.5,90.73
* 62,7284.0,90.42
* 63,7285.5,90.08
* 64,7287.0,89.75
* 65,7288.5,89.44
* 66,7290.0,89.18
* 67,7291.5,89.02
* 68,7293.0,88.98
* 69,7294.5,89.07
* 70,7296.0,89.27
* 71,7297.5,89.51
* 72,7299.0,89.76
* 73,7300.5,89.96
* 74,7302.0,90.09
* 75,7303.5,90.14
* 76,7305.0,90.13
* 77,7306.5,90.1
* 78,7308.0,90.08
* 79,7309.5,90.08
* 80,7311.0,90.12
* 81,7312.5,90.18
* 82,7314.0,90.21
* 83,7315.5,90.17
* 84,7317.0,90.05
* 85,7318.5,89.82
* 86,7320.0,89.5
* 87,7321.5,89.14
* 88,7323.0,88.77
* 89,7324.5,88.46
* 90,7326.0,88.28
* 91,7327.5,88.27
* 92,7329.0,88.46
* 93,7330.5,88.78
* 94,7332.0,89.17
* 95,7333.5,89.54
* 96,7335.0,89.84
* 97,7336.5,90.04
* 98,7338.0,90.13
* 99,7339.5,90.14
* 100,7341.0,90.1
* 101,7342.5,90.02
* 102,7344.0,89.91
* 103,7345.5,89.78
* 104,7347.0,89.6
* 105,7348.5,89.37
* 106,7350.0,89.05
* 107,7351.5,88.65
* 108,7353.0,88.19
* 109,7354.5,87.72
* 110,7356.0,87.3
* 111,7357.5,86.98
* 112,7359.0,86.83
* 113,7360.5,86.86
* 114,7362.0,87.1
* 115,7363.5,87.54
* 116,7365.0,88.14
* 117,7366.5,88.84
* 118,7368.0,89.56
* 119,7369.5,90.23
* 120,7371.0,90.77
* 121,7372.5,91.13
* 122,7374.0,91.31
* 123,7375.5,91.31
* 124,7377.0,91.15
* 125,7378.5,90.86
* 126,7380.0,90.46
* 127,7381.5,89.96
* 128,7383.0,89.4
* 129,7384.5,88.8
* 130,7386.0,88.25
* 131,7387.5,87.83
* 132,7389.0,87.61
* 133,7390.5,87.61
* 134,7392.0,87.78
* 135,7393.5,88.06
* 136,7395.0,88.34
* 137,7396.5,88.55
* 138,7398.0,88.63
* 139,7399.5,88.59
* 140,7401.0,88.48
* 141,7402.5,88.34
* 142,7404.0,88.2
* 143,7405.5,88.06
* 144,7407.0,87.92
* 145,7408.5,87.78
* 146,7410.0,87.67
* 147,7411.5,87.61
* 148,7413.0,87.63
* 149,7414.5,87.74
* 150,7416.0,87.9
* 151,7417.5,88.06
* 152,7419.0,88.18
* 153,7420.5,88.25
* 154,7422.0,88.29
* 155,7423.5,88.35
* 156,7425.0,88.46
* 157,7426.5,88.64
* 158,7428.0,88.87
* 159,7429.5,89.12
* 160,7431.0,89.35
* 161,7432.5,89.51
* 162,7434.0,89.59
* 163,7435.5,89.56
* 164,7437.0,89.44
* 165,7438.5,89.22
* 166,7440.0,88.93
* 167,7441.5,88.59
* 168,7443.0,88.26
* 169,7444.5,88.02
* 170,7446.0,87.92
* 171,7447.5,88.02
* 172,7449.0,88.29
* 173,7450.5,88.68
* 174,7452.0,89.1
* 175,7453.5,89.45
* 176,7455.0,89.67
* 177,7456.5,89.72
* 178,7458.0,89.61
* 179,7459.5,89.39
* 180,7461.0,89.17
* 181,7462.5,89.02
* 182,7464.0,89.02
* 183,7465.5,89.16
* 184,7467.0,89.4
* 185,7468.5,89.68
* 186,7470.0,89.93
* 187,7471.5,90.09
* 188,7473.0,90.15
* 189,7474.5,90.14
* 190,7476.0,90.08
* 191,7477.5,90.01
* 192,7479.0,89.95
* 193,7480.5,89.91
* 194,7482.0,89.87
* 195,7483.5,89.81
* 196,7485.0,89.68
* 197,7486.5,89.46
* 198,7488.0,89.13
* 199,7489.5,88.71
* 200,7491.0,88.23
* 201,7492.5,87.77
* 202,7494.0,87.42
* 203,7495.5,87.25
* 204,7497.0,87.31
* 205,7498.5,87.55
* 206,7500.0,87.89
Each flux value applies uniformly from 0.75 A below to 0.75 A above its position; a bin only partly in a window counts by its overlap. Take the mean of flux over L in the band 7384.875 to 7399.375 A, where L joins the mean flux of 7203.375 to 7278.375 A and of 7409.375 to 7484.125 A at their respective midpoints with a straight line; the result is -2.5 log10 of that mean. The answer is 0.02 mag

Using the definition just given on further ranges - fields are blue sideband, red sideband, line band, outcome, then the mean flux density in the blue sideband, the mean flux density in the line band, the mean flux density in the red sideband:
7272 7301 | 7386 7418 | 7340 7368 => 0.005 mag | 90.2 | 88.5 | 88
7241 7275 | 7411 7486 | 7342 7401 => 0.011 mag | 90.9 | 88.9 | 89.1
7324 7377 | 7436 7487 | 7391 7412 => 0.013 mag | 89.1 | 88.1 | 89.3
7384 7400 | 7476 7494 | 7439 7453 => 0.004 mag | 88.2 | 88.5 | 89.3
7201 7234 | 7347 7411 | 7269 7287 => -0.024 mag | 89.2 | 91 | 88.7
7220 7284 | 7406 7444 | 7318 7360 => 0.009 mag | 91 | 89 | 88.5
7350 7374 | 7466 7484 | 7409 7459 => 0.009 mag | 88.5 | 88.7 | 89.9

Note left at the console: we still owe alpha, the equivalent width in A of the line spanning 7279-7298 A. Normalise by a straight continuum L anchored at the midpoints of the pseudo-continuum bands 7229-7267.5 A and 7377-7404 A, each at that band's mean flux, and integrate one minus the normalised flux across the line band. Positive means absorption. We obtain 0.12 A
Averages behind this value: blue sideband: 91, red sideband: 88.7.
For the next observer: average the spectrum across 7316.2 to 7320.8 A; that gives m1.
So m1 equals 89.8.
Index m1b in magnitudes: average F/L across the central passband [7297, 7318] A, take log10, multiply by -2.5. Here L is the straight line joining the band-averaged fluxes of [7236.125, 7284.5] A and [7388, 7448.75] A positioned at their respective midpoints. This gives 0.00 mag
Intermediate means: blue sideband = 91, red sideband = 88.4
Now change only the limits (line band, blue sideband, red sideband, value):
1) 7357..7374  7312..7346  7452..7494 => 0.01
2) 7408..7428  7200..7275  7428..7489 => 0.02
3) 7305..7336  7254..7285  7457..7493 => 0.01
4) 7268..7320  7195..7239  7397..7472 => -0.01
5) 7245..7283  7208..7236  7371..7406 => -0.01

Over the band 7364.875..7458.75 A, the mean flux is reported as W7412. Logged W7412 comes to 88.9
